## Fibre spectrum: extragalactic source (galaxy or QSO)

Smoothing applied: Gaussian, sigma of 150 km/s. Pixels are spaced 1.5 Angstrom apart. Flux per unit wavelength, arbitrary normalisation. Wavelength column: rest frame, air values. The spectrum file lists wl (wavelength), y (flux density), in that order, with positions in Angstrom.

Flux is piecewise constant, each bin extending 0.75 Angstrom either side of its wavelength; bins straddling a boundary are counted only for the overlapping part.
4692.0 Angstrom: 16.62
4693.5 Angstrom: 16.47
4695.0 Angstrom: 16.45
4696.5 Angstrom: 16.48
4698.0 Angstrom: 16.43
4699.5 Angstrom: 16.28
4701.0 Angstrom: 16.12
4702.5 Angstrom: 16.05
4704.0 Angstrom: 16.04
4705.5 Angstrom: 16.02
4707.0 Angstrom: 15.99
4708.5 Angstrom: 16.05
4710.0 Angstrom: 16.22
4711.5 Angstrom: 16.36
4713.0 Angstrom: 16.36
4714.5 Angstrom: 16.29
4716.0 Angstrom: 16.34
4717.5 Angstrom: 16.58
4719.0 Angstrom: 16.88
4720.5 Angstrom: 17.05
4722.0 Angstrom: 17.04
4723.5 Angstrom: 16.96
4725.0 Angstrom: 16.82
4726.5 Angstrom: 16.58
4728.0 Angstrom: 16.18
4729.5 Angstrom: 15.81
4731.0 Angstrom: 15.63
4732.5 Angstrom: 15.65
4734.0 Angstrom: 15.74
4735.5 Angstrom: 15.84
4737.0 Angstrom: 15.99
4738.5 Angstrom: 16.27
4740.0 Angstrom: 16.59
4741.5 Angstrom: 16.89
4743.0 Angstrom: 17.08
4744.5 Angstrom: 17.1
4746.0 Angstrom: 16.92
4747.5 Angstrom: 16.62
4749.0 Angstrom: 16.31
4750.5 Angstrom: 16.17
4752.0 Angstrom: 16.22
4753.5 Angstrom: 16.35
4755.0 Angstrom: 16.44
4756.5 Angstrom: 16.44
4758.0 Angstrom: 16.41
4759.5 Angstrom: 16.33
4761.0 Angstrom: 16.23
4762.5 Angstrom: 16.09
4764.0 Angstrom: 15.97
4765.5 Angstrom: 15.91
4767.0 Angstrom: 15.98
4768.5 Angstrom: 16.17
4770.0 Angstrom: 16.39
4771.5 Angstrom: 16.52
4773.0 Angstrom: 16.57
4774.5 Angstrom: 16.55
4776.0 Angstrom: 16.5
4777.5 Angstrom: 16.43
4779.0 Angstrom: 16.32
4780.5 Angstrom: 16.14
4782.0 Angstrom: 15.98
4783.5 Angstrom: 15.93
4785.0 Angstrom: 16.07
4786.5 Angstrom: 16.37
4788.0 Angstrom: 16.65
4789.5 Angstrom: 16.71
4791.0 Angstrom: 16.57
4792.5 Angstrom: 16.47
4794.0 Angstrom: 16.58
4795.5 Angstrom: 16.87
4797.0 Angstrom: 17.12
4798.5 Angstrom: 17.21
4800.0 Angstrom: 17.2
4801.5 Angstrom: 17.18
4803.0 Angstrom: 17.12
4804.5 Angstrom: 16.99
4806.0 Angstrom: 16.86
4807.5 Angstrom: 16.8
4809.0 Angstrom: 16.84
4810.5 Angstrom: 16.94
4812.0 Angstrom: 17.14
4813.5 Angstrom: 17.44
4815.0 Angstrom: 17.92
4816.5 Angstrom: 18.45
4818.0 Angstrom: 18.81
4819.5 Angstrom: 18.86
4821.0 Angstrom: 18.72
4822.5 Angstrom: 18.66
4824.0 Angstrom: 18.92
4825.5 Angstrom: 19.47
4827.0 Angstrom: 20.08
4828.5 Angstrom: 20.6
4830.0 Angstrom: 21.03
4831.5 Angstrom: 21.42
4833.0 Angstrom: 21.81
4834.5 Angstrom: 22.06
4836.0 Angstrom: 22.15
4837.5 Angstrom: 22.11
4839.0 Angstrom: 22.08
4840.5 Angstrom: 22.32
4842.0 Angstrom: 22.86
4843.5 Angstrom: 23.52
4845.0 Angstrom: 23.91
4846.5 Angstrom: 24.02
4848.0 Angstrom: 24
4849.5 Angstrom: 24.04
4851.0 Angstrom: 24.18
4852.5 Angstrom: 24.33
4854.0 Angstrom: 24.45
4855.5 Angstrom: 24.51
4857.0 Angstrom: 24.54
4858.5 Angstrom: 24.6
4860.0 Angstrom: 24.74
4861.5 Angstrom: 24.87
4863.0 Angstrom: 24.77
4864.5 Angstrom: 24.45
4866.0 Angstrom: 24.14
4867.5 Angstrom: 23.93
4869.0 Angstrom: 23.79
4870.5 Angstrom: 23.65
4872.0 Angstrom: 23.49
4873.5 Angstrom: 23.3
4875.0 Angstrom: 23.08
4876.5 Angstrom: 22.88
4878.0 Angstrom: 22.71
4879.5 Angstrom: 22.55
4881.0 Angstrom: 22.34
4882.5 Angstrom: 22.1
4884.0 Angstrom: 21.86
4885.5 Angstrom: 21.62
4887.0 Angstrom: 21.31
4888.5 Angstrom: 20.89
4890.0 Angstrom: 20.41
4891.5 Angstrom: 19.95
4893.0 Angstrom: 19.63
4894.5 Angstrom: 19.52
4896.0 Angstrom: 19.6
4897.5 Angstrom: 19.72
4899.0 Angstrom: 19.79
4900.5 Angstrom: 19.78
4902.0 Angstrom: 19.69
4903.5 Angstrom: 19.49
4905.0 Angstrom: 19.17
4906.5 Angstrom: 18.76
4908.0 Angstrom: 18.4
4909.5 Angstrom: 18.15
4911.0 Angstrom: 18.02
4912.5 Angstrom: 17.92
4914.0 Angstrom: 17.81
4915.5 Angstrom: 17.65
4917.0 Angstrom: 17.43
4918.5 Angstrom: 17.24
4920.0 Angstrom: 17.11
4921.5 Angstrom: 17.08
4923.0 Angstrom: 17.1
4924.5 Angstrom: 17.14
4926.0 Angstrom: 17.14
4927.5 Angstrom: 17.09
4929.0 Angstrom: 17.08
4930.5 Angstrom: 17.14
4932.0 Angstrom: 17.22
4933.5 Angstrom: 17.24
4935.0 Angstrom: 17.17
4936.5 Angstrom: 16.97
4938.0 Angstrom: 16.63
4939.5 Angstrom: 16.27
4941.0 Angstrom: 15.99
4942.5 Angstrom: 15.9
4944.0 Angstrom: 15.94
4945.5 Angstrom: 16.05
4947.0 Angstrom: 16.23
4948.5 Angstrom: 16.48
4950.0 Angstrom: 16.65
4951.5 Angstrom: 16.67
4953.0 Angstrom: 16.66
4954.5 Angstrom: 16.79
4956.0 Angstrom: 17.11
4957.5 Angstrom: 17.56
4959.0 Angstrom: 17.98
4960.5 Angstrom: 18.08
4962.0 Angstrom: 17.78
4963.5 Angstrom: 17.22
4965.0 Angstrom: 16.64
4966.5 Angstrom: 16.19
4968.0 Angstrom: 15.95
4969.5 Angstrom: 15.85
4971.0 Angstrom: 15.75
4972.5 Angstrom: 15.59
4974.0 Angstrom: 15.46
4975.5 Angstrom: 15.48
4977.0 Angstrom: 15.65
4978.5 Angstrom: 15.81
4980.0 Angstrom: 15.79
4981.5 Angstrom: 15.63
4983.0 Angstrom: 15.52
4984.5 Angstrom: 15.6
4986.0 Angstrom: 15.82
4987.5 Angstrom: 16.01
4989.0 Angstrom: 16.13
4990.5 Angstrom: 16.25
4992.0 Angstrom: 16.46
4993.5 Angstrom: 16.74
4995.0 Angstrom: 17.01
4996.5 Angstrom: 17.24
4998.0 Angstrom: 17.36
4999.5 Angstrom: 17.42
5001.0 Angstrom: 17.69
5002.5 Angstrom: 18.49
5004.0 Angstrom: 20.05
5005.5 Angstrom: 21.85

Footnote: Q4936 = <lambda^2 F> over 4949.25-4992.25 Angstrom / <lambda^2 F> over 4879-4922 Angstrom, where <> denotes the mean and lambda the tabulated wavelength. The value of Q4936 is 0.86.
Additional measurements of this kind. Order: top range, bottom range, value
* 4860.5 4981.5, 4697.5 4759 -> 1.24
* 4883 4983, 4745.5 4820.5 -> 1.12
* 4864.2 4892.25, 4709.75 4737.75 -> 1.47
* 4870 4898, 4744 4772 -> 1.39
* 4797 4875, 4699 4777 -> 1.35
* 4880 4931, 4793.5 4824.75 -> 1.13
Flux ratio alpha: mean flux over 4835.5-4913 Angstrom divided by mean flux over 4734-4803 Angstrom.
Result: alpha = 1.3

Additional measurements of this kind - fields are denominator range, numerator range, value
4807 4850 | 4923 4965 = 0.83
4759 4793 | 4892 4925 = 1.13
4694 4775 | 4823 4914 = 1.34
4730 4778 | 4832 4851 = 1.41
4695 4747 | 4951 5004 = 1.01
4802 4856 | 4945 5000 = 0.80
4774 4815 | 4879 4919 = 1.18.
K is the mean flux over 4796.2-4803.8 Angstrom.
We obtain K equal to 17.2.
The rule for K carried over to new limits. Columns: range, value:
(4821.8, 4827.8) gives 19.3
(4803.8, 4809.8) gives 16.9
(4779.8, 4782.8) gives 16.1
